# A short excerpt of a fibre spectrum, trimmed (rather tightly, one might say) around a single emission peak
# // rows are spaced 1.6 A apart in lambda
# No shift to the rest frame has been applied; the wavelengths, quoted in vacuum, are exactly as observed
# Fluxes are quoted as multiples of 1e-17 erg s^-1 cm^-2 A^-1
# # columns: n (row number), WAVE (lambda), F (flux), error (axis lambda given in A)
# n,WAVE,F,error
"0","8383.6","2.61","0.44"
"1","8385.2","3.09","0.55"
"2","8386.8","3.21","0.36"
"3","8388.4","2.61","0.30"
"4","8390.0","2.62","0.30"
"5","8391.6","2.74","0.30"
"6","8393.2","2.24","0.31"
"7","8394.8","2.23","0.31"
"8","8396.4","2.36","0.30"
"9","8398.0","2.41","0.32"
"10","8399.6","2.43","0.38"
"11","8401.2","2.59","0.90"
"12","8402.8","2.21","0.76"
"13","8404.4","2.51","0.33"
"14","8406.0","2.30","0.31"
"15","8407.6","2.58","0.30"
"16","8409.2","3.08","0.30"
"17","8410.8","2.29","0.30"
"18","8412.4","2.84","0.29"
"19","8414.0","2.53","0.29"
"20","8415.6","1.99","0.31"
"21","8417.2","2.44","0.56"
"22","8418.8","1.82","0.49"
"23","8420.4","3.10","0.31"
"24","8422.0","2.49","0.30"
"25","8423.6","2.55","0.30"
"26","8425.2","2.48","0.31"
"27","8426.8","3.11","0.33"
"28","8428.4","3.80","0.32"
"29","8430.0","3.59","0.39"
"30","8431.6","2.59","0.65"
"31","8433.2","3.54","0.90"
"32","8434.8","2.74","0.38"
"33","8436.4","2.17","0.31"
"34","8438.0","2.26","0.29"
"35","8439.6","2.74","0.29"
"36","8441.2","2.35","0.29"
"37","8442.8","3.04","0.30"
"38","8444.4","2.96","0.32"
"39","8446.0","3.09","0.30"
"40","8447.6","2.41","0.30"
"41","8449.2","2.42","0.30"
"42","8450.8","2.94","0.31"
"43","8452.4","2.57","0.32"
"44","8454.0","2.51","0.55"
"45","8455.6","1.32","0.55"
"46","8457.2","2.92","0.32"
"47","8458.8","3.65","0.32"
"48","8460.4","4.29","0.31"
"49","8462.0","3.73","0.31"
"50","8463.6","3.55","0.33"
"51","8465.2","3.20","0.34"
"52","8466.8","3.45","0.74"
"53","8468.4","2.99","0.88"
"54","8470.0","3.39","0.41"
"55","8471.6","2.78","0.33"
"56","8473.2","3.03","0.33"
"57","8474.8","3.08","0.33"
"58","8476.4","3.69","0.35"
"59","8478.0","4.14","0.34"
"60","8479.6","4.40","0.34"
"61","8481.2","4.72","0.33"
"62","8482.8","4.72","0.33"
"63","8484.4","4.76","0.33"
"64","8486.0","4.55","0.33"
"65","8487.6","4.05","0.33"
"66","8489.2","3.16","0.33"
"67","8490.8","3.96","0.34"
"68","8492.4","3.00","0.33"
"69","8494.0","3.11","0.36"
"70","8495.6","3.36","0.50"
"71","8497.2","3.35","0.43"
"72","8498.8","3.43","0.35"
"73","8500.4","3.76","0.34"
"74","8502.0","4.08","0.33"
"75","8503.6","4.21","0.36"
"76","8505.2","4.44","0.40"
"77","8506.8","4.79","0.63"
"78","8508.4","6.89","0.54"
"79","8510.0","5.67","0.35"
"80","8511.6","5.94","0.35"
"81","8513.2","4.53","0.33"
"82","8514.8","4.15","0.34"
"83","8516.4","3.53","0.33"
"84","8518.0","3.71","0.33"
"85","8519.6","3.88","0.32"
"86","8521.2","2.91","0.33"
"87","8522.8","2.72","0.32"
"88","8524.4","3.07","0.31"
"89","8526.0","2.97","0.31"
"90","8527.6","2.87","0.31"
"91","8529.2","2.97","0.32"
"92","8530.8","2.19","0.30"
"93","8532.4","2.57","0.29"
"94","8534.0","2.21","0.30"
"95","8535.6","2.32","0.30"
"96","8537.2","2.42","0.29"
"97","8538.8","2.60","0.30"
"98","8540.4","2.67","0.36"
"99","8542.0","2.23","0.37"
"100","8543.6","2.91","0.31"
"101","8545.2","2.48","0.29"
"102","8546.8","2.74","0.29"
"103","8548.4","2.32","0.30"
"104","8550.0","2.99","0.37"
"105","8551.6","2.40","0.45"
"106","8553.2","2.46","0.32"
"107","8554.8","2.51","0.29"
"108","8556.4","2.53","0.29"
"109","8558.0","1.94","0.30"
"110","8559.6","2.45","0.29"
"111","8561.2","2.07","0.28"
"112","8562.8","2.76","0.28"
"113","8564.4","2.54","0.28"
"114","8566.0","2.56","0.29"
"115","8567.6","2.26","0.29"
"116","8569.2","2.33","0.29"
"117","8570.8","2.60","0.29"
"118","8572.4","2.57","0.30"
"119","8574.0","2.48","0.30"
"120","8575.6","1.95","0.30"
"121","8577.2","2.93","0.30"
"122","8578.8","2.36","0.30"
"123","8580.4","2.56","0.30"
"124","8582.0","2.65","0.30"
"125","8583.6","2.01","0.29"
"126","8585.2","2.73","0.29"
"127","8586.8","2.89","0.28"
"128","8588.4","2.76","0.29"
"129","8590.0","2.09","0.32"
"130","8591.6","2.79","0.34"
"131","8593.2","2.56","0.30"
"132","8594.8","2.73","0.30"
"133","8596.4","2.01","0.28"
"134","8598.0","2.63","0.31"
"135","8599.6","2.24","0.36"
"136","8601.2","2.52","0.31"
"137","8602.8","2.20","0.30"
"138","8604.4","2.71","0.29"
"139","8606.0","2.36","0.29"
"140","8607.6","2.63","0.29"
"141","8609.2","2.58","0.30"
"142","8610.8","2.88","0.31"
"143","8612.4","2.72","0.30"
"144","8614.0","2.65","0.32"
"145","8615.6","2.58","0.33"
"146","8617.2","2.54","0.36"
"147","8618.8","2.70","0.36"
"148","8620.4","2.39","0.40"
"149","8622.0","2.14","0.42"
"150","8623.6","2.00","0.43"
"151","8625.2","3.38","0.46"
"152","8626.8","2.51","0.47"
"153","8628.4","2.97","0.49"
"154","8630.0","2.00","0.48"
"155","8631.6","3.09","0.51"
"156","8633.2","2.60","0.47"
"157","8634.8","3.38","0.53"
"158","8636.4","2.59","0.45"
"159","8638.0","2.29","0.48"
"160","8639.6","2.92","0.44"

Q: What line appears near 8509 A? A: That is [N II] 6583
